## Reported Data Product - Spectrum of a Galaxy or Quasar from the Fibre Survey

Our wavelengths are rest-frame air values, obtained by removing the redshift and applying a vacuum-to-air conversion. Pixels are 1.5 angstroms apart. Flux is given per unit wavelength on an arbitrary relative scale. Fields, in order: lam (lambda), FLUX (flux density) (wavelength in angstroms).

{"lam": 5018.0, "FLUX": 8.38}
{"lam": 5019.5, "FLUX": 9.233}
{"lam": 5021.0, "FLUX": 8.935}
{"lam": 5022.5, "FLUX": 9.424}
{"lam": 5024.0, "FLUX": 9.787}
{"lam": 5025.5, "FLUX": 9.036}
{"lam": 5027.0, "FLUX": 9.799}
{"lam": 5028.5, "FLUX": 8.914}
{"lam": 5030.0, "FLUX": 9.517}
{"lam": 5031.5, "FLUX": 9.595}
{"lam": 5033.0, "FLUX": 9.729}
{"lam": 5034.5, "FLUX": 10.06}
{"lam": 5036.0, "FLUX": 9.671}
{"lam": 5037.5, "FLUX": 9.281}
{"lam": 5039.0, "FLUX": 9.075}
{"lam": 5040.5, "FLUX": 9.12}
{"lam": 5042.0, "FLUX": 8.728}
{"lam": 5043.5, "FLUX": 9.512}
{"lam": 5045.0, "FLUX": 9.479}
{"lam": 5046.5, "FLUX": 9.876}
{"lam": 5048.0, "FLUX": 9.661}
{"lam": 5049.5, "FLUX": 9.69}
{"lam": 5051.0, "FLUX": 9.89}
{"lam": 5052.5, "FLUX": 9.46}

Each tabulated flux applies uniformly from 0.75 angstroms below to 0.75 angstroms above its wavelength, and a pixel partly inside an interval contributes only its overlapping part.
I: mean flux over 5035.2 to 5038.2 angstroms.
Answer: 9.49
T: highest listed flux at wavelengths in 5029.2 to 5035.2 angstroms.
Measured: 10.06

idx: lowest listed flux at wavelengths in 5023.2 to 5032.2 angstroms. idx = 8.914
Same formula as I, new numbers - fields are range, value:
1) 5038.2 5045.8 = 9.19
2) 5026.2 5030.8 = 9.41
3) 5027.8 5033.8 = 9.45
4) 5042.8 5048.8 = 9.63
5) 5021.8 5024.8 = 9.6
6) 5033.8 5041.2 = 9.44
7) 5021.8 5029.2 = 9.4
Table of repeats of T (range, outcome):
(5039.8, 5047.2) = 9.876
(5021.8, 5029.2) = 9.799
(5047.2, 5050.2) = 9.69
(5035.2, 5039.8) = 9.671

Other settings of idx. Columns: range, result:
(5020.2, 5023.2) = 8.935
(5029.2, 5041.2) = 9.075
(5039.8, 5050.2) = 8.728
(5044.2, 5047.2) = 9.479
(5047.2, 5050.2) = 9.661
